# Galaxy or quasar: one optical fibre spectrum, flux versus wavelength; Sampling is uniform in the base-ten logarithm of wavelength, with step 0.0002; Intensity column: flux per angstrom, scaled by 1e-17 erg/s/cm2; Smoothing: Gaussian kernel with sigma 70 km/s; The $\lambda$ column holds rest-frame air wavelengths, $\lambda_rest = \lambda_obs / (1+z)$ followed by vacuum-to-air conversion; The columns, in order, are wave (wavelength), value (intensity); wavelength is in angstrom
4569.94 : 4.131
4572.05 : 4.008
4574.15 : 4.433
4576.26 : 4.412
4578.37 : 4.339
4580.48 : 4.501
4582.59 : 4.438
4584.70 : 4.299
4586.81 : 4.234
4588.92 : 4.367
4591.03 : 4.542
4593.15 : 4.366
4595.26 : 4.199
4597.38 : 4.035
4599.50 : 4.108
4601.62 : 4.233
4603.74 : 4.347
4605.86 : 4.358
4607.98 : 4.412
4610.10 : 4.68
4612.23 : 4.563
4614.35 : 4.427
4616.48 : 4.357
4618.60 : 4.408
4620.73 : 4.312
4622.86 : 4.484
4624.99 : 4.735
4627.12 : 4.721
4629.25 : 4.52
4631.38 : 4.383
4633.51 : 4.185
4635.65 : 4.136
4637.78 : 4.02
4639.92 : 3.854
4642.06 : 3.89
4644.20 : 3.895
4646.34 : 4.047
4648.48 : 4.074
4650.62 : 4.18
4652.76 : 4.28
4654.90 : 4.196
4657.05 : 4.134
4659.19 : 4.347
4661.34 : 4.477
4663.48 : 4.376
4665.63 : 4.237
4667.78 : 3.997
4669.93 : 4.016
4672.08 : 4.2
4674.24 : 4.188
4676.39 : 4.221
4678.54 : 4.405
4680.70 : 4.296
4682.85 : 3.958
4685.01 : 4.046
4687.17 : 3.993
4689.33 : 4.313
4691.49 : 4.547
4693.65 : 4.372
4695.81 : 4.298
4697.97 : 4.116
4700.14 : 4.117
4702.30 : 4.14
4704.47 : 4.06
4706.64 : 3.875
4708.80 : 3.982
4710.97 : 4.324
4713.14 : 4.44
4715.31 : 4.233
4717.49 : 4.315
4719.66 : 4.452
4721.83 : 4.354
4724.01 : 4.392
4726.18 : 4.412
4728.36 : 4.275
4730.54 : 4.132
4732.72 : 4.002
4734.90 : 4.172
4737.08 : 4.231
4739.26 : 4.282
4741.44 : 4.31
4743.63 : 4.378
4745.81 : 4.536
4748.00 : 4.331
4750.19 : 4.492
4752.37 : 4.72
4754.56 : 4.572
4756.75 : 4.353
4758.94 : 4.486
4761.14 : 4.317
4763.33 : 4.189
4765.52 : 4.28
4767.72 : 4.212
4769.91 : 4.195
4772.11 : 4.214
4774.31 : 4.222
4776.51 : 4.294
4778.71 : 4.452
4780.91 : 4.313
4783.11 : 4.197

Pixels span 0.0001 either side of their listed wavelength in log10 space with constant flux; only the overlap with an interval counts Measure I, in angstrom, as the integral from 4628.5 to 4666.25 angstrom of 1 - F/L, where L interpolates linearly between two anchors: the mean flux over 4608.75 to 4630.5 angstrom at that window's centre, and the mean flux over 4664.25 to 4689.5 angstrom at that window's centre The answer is 1.42 angstrom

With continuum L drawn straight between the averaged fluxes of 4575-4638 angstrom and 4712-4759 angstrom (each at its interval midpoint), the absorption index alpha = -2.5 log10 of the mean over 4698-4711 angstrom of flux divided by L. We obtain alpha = 0.076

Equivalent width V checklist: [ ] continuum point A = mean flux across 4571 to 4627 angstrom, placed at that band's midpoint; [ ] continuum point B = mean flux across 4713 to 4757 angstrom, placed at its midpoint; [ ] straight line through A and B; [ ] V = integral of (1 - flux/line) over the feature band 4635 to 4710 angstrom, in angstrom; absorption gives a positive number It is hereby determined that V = 3.6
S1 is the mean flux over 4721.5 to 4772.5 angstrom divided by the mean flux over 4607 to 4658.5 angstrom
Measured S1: 1.01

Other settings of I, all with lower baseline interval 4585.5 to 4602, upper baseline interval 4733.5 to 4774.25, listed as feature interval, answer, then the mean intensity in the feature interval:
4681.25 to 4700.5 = 0.5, 4.2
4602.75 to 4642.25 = -0.8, 4.37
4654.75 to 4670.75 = 0.3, 4.23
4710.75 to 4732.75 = 0.1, 4.32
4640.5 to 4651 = 0.7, 4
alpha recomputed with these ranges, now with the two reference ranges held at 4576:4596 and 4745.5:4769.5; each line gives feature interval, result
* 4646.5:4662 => 0.04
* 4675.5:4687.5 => 0.06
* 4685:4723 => 0.04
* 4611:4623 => -0.01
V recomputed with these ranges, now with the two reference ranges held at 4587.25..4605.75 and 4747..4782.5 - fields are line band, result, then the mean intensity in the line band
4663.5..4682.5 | 0.5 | 4.2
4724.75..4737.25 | 0.4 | 4.21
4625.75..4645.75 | 0.5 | 4.18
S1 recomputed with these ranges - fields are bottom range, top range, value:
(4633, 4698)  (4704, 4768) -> 1.03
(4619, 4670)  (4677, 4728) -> 1.00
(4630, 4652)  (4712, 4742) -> 1.05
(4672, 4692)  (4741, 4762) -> 1.06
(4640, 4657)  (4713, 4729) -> 1.07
